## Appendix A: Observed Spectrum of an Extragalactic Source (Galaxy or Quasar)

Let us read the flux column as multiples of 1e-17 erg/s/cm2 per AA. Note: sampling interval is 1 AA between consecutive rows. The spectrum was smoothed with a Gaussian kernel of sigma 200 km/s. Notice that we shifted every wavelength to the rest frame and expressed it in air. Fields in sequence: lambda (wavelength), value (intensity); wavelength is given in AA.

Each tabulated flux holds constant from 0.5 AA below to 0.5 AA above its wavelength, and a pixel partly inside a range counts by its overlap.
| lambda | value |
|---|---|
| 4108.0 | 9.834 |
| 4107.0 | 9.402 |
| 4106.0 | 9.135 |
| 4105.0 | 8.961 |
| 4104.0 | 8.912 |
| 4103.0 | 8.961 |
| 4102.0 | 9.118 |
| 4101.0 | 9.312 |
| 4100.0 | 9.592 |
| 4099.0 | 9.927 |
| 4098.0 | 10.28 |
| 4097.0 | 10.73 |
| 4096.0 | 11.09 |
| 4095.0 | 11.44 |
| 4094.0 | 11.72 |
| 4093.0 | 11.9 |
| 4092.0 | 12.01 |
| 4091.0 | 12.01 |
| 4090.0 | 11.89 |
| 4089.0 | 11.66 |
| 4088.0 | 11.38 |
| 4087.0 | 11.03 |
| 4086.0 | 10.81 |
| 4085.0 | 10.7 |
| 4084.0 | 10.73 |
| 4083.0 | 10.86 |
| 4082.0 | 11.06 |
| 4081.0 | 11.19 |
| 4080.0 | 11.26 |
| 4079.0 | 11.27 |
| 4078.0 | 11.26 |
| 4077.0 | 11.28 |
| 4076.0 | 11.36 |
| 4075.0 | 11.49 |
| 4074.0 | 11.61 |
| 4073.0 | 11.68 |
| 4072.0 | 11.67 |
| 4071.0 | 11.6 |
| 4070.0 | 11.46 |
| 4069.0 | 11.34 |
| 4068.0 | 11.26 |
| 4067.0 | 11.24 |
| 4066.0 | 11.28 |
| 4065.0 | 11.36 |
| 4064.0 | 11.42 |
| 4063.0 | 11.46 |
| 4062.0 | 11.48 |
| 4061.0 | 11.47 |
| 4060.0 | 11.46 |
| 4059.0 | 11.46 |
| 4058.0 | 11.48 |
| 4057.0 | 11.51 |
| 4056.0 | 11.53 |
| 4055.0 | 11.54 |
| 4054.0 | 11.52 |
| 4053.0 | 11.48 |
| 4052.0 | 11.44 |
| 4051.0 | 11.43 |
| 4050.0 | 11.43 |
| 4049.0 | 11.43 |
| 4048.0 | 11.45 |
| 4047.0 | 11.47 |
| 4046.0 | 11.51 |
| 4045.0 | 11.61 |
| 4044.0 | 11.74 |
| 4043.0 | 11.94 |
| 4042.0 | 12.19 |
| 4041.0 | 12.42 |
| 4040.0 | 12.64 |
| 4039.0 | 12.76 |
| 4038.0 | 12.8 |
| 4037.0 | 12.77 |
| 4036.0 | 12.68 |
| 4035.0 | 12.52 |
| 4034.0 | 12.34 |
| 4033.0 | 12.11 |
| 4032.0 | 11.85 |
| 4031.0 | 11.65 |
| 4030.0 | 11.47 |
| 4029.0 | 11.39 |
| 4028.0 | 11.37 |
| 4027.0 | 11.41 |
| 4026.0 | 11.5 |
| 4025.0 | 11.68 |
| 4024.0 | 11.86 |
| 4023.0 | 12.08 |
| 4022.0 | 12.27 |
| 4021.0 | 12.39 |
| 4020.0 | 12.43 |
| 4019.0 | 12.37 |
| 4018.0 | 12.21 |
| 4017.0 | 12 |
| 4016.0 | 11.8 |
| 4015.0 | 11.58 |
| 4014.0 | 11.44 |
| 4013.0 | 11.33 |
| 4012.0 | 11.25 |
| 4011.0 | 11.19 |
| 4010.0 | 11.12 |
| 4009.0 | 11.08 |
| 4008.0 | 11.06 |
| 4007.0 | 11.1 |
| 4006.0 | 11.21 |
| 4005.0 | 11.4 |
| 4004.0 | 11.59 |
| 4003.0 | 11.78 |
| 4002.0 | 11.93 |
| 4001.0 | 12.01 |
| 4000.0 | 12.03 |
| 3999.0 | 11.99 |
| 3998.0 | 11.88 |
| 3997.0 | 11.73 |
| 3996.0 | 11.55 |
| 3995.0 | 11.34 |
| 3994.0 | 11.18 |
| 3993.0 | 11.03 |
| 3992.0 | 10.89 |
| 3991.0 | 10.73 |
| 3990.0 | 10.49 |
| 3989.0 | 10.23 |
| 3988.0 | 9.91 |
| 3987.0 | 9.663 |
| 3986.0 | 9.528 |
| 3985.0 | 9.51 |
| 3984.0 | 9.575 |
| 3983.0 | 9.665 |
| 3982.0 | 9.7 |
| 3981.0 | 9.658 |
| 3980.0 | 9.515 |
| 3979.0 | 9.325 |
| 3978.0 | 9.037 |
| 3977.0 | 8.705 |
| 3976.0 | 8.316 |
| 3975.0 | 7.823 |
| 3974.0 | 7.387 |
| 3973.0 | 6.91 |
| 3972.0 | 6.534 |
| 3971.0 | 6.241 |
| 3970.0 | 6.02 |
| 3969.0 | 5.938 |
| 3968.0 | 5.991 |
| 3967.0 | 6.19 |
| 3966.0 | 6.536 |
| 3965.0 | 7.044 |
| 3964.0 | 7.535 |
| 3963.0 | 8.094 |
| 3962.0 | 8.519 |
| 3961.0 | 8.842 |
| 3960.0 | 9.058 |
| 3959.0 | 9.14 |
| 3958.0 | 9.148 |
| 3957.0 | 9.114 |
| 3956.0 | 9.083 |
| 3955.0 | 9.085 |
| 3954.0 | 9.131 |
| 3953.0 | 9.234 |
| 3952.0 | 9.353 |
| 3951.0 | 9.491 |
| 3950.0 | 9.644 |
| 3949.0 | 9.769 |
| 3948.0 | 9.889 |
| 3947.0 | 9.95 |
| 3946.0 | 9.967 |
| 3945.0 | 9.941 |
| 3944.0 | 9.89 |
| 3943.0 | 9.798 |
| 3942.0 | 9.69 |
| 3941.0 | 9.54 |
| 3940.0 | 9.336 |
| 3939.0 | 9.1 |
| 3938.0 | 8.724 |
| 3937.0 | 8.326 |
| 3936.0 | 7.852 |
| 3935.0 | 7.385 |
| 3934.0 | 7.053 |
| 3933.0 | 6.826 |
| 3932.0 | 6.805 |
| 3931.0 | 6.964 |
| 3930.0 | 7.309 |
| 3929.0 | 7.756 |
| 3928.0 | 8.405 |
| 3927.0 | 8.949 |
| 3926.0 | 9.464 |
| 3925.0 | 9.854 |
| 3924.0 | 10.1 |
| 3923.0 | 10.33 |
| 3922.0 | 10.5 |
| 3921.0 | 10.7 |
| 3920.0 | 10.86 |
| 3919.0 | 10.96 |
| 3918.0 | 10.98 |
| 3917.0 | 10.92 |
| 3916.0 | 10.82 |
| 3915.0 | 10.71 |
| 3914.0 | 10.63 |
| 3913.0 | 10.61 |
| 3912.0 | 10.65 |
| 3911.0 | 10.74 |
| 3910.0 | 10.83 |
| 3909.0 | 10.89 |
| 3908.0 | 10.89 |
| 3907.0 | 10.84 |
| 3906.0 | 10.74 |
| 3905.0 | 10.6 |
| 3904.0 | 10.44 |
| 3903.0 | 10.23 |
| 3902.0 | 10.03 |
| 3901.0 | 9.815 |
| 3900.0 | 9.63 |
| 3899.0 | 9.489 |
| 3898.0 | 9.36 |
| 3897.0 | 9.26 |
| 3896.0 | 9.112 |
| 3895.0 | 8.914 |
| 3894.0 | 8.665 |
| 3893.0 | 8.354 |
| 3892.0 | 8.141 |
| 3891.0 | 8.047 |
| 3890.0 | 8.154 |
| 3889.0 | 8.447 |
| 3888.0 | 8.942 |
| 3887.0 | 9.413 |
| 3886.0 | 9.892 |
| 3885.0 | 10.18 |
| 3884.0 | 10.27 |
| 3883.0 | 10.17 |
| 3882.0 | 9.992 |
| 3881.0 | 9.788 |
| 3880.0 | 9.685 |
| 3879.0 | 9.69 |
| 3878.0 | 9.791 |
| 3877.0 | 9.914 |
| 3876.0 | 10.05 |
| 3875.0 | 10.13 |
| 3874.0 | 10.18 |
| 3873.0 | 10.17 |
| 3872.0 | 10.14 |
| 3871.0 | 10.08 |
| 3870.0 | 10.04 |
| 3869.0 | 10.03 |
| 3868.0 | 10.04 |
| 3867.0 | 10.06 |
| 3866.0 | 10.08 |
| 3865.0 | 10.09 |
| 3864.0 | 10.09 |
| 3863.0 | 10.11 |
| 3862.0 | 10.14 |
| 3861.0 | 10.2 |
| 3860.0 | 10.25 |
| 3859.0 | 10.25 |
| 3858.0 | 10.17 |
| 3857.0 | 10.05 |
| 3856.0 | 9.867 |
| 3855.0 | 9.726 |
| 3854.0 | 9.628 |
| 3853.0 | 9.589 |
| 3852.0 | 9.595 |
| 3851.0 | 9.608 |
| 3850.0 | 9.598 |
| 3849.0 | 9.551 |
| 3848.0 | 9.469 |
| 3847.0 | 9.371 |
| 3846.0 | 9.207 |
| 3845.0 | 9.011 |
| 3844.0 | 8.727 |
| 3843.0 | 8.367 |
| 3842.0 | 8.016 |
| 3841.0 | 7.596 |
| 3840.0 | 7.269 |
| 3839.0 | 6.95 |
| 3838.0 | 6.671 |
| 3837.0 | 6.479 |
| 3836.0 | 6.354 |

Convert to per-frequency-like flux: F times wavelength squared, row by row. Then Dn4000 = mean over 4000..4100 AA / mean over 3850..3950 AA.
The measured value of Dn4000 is 1.29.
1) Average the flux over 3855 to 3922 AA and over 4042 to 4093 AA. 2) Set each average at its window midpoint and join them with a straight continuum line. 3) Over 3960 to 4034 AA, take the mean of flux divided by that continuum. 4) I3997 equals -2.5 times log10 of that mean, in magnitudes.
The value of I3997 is 0.07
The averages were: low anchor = 9.99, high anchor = 11.4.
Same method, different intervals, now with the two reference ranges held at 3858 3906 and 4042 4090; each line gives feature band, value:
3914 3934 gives 0.078 mag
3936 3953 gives 0.091 mag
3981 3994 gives 0.061 mag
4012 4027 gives -0.086 mag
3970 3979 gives 0.355 mag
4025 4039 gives -0.086 mag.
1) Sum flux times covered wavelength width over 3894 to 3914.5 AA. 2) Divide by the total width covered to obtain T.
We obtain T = 10.1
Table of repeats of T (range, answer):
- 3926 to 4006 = 9.16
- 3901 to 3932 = 10.1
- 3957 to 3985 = 8.06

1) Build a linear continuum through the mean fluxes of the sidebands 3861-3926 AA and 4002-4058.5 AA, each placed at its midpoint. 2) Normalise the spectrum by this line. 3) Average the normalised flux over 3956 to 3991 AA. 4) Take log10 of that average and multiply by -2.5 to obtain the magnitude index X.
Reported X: 0.29 mag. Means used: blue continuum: 9.99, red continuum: 11.8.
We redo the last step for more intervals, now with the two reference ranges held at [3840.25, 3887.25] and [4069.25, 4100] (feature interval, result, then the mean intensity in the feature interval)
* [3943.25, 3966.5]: 0.15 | 9.03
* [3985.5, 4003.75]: -0.05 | 11.1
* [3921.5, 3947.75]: 0.16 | 8.85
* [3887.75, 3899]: 0.14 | 8.7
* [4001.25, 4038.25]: -0.09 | 11.8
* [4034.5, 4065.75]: -0.07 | 11.8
